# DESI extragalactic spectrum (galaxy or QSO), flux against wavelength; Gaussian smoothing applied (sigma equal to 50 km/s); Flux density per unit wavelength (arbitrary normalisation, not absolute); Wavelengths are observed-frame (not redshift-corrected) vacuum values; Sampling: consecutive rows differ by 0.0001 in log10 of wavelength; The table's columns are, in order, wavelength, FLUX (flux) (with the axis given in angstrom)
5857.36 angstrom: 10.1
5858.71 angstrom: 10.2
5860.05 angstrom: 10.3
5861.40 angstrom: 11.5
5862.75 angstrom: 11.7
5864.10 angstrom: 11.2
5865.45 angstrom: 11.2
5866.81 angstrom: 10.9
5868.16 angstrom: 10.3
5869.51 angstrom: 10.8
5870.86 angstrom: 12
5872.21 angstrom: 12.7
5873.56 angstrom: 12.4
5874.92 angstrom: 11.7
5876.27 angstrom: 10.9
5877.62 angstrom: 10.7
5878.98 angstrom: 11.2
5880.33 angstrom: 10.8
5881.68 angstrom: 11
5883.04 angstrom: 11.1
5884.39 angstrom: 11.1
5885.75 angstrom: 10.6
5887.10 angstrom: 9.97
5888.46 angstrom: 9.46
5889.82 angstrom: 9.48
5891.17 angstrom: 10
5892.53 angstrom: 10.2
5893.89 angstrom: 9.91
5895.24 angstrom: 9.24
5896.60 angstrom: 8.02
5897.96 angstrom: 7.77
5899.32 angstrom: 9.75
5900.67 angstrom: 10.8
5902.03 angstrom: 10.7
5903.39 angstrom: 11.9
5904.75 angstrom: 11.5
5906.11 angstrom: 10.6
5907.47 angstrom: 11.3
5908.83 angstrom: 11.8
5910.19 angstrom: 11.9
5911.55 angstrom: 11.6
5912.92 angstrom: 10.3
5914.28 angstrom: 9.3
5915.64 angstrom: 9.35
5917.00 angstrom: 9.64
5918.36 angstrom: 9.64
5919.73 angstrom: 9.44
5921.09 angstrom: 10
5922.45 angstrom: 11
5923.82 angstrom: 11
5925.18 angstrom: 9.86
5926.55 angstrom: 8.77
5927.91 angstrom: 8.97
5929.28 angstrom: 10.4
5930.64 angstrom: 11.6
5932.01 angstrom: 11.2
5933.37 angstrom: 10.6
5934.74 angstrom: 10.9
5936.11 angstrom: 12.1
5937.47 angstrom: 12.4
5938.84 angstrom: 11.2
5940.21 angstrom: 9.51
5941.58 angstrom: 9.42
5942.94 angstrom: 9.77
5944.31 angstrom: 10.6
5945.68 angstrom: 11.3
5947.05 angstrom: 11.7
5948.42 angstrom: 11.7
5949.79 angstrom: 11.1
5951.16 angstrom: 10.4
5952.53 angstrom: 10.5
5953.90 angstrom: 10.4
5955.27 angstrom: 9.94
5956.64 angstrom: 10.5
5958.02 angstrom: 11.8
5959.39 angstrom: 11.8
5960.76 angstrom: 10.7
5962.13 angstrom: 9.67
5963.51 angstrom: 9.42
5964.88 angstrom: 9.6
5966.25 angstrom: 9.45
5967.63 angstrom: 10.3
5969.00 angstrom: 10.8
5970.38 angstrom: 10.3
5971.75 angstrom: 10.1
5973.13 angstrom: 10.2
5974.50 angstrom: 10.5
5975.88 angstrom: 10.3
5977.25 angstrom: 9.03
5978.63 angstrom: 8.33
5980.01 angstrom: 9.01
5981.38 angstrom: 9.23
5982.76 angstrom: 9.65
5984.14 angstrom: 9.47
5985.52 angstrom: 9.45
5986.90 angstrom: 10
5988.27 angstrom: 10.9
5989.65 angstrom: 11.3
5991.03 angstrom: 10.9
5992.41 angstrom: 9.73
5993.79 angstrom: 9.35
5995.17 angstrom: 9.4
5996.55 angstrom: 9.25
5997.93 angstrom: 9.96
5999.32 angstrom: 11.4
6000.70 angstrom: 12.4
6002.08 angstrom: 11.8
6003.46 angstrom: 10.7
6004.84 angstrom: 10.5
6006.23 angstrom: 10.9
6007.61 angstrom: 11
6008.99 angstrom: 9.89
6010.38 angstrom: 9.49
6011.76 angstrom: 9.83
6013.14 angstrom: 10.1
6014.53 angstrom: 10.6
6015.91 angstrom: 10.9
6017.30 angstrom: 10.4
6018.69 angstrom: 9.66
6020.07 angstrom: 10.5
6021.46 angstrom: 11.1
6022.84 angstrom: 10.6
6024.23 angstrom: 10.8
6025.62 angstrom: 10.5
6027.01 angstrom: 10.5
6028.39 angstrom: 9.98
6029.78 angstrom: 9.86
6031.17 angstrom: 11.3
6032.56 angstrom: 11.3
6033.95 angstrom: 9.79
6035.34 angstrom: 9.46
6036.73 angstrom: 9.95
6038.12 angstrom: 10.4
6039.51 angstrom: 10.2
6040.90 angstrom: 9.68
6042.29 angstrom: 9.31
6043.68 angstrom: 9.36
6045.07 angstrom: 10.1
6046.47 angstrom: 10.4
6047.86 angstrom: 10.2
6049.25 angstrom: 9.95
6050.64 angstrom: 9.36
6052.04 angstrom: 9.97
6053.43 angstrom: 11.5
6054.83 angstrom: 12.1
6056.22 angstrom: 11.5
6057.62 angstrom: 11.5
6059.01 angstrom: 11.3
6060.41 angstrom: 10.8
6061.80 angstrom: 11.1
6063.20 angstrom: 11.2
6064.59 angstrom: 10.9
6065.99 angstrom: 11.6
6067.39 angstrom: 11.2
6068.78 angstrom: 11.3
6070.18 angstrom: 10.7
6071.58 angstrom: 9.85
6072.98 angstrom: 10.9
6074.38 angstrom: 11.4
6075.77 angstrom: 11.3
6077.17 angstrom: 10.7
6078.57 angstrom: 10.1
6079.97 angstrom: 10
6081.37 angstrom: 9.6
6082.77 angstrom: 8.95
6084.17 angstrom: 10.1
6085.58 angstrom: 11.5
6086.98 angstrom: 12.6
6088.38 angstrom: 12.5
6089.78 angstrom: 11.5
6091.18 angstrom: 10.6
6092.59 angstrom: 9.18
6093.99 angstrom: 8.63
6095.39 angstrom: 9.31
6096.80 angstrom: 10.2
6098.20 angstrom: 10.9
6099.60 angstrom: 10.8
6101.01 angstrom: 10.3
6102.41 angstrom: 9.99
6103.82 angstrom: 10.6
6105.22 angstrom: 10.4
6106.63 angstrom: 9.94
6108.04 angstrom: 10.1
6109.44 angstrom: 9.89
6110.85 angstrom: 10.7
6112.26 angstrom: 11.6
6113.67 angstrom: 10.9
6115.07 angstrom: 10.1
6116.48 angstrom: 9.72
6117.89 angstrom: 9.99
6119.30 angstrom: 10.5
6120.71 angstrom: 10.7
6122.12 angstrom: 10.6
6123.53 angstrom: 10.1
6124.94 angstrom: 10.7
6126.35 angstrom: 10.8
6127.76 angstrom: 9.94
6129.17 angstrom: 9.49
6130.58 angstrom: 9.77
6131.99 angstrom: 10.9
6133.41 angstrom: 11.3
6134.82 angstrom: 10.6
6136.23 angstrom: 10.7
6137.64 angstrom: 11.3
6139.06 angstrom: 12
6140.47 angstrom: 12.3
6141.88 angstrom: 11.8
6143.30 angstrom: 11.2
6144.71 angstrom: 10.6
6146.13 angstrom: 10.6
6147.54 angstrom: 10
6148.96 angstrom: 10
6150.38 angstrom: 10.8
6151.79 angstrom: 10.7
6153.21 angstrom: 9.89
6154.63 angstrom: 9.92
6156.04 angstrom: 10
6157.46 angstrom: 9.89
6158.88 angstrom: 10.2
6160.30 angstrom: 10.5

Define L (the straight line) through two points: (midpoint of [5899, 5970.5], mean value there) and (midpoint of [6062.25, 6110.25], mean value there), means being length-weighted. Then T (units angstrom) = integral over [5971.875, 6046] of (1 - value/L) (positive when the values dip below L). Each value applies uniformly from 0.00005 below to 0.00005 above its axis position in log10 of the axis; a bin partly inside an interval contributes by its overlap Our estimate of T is 2.6 angstrom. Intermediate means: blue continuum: 10.6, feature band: 10.2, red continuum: 10.6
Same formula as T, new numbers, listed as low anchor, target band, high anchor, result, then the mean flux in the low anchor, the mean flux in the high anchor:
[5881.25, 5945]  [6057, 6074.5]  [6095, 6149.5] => -0.9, 10.4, 10.6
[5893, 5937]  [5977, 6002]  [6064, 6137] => 1.0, 10.4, 10.5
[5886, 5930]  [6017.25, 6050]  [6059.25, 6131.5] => 0.5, 10.1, 10.5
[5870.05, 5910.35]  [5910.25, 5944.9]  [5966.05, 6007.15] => 0.3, 10.7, 10.2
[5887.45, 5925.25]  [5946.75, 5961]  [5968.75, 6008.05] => -1.1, 10.2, 10.2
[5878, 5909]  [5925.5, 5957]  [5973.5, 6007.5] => -1.2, 10.3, 10.2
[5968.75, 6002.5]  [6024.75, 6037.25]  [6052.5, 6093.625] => 0.3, 10.1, 10.9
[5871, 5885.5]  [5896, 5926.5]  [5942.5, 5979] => 1.9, 11.4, 10.4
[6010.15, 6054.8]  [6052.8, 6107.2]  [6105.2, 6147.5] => -1.5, 10.3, 10.6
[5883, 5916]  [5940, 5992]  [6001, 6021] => 0.9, 10.3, 10.5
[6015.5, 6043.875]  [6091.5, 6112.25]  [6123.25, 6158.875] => 0.7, 10.3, 10.6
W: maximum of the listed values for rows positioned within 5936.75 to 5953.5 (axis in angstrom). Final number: 12.4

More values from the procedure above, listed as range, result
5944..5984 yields 11.8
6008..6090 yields 12.6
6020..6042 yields 11.3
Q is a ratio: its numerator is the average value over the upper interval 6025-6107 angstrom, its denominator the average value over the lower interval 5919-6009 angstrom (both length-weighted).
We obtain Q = 1.01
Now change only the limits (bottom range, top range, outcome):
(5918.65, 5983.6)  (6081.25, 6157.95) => 1.02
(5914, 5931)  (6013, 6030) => 1.05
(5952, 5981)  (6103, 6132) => 1.02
